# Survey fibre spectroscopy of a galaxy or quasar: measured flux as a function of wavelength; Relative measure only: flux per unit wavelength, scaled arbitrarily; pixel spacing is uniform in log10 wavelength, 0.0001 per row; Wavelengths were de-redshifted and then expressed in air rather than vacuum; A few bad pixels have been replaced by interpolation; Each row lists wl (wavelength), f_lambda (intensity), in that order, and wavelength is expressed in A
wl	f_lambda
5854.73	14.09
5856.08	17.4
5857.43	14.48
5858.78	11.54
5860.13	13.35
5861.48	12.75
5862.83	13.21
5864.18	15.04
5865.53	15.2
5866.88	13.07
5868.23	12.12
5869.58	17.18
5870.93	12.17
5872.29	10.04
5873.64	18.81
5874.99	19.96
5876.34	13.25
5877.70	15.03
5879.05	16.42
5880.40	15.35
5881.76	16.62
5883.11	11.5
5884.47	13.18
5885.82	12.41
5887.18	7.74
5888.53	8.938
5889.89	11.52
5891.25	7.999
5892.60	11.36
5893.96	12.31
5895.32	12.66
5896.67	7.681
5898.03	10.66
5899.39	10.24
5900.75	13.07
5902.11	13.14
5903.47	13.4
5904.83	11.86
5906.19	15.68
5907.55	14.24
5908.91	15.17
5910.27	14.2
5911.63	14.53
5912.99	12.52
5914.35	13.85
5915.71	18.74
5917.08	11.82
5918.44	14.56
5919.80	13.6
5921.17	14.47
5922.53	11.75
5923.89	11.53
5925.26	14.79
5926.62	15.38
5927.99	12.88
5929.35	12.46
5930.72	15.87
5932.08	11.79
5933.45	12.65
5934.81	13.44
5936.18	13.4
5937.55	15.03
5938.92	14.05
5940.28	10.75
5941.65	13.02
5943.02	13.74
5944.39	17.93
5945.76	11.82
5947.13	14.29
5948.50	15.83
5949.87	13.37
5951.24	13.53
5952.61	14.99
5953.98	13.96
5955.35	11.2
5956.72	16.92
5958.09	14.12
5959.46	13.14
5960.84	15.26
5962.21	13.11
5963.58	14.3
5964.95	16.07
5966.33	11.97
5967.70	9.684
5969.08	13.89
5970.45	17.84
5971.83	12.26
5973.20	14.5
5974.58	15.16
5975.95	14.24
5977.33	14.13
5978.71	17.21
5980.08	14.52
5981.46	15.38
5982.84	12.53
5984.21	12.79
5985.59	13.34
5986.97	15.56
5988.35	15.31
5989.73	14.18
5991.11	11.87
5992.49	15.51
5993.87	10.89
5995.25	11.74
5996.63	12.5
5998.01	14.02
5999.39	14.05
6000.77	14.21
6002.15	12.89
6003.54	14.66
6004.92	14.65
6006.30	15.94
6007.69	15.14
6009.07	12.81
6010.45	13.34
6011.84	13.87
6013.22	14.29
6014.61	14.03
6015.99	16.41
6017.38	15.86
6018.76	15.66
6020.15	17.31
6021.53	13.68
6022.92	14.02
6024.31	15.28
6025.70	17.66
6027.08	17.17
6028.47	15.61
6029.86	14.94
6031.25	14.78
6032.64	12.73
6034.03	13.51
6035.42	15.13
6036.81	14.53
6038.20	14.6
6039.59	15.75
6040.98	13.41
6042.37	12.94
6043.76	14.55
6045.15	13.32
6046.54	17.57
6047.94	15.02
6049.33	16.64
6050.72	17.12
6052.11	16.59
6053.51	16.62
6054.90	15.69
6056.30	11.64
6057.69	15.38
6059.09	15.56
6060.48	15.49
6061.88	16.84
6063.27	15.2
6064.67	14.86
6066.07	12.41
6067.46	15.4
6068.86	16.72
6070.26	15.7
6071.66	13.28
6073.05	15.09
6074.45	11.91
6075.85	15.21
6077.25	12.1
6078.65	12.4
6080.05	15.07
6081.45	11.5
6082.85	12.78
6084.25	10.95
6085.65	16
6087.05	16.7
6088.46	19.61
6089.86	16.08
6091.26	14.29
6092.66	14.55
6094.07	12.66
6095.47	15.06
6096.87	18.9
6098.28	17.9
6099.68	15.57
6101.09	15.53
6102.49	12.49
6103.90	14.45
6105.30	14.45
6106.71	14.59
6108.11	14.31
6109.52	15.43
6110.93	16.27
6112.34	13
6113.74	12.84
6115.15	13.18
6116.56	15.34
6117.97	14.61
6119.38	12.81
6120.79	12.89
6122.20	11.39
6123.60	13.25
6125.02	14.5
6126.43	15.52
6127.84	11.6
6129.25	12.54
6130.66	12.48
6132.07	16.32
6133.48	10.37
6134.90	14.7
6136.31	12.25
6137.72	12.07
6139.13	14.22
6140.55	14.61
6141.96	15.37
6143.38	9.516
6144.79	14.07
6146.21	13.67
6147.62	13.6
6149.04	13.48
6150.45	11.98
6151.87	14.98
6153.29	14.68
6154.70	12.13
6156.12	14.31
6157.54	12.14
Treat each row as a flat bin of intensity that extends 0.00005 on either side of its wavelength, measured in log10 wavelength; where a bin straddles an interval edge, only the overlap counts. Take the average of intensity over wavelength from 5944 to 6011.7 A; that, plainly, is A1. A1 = 14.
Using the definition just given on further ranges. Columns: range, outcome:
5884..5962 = 13.2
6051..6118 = 14.8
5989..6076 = 14.7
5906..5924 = 14.1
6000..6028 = 14.9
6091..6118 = 14.8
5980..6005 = 13.7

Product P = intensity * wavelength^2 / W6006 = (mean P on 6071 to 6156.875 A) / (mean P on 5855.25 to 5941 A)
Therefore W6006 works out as 1.1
